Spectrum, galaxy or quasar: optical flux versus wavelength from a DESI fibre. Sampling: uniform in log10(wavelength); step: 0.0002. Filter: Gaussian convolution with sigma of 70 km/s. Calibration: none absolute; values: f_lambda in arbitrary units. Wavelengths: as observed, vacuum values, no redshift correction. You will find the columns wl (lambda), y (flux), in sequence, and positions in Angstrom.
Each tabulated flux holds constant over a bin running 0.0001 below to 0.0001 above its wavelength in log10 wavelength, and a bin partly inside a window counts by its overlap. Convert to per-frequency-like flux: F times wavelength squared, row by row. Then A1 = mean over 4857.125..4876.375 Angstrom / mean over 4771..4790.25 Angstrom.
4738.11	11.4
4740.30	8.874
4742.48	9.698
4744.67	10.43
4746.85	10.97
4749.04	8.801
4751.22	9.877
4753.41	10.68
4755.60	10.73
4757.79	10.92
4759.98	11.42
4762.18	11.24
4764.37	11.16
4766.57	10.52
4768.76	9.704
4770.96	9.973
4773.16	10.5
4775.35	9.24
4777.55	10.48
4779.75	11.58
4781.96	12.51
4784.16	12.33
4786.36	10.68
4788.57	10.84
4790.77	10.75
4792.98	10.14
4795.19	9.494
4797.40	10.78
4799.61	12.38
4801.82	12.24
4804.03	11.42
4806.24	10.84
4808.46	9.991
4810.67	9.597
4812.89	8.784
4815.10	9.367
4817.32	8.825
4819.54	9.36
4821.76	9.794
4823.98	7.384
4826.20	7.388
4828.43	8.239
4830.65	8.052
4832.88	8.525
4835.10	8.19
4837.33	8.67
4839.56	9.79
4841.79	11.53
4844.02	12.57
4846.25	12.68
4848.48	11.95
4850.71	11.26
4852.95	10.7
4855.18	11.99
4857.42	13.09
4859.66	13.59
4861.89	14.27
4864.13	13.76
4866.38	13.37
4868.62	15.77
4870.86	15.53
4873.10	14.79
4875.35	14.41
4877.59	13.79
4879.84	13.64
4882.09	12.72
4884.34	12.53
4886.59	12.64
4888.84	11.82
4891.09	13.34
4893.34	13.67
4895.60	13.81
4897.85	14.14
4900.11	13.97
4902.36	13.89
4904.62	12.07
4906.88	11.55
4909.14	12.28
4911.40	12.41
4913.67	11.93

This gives 1.36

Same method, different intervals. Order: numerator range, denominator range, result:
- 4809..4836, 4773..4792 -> 0.80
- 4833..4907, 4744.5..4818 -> 1.25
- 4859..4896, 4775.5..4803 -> 1.28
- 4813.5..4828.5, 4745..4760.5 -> 0.85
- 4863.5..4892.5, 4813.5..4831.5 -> 1.64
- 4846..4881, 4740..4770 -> 1.35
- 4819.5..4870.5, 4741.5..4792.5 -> 1.07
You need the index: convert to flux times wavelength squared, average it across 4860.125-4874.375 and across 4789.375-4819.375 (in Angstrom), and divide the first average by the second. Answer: 1.44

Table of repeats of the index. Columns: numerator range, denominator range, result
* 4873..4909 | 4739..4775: 1.35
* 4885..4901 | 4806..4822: 1.45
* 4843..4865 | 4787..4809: 1.18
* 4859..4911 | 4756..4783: 1.32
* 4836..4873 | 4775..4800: 1.18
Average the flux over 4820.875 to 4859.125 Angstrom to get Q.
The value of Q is 10.2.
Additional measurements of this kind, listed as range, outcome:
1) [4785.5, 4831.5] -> 9.83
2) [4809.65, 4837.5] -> 8.62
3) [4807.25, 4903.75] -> 11.7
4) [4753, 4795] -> 10.8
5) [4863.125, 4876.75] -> 14.6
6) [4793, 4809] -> 11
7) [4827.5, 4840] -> 8.52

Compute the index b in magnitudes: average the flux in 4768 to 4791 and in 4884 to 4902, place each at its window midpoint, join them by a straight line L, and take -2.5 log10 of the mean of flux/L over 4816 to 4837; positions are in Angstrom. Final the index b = 0.37 mag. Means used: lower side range 10.8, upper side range 13.3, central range 8.43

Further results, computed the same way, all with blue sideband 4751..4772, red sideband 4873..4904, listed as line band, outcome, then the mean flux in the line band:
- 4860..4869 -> -0.10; 14.1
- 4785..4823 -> 0.12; 10.3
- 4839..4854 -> 0.09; 11.6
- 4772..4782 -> 0.03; 10.7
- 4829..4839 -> 0.41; 8.43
